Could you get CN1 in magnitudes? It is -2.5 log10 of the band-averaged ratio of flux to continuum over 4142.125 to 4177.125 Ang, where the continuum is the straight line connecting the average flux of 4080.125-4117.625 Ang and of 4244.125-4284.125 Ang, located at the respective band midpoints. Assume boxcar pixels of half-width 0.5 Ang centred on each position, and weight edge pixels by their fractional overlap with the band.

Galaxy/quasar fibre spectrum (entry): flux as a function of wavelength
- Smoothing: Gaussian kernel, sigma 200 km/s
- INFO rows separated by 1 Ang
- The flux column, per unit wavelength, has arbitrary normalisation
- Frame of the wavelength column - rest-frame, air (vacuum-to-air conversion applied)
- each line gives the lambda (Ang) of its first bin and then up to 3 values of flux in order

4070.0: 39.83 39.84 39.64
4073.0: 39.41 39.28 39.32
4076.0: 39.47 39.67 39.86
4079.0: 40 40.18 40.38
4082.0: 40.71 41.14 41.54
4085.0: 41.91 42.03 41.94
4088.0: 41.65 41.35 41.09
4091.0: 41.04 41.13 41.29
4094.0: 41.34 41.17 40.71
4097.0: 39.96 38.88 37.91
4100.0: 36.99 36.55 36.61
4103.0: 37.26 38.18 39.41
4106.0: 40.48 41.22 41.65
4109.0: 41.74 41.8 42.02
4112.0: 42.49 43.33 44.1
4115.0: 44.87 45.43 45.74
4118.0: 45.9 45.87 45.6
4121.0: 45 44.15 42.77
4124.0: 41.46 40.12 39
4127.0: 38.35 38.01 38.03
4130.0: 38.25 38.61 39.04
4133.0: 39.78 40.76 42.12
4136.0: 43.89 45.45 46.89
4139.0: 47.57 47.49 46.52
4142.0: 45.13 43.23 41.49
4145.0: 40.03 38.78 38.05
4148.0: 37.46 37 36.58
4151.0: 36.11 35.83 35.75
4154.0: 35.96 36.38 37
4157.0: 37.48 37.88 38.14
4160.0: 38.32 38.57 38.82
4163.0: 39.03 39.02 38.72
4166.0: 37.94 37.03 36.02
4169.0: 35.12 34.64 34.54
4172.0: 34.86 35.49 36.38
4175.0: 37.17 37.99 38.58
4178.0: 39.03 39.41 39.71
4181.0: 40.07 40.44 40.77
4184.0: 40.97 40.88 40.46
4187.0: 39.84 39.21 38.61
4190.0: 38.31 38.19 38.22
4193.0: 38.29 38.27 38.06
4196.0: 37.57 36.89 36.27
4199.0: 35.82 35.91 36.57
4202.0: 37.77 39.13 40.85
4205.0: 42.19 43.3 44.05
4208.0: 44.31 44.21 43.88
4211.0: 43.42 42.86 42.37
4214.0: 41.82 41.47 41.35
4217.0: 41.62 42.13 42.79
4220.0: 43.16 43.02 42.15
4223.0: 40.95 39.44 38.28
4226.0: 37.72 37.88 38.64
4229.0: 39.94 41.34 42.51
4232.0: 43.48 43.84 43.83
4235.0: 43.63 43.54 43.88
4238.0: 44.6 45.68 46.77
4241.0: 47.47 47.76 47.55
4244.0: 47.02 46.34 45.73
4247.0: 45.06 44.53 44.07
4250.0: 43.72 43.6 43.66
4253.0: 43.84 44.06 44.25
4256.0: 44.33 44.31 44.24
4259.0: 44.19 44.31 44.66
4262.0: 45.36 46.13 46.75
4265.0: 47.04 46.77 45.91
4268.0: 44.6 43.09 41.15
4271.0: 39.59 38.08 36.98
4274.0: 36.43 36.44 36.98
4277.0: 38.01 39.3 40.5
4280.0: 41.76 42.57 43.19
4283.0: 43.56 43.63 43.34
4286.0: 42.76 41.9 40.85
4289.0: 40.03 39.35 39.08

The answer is 0.12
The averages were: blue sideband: 41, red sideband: 43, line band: 37.5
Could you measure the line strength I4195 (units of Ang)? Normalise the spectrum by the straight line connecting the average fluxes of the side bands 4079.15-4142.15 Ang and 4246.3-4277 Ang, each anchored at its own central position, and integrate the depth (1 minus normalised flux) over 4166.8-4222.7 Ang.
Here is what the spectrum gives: 3.8 Ang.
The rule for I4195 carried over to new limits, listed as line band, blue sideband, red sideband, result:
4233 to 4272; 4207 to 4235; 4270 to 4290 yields -3.50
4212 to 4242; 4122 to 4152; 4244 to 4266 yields 1.08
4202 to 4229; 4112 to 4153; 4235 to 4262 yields 1.53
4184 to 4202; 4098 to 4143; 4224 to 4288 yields 1.83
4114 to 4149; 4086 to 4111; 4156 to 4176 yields -3.31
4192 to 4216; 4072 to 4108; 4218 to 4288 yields 1.06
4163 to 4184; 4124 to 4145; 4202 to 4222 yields 2.19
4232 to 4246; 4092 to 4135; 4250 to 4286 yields -1.03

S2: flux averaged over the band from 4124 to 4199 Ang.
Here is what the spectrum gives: 39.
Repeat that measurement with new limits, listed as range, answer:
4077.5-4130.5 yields 41.1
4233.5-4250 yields 45.4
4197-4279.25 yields 42.4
